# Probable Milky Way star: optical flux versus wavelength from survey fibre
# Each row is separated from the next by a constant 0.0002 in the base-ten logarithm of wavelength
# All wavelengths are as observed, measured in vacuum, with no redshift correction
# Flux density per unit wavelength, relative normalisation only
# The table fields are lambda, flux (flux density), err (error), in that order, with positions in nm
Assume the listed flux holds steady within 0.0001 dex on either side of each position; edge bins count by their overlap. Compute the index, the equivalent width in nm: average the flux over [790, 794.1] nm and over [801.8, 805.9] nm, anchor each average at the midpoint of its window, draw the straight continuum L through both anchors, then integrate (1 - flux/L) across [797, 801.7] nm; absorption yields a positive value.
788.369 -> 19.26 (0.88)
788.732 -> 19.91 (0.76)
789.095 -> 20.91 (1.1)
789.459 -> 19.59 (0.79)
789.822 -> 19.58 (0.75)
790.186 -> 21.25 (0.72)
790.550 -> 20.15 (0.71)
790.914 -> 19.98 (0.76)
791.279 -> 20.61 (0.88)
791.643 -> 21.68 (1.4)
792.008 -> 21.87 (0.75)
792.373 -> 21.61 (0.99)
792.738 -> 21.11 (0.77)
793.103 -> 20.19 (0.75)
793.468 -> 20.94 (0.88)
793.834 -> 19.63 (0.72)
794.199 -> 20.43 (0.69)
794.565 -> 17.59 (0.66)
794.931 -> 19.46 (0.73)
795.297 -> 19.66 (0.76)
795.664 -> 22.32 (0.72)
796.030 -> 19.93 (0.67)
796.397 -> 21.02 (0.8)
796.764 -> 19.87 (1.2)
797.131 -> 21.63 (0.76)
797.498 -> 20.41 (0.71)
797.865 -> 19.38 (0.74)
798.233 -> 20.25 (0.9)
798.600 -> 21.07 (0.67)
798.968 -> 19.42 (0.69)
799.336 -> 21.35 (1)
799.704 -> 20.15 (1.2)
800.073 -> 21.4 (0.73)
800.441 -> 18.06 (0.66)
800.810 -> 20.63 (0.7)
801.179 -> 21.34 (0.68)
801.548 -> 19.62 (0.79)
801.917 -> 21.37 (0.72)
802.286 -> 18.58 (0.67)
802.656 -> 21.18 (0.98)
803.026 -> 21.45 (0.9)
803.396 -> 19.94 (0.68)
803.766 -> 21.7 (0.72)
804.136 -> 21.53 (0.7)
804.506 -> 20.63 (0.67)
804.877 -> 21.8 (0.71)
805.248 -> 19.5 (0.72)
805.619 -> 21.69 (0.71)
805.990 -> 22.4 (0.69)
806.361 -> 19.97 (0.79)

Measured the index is 0.11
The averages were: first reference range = 20.8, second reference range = 20.9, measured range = 20.4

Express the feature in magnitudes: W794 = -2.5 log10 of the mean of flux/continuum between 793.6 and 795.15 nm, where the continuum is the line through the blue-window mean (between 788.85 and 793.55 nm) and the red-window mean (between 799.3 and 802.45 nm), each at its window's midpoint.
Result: 0.07 mag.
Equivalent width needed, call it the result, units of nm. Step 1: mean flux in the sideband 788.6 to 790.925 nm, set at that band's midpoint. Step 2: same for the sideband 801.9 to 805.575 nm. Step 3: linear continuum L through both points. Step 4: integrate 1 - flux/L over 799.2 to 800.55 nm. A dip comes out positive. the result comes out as 0.02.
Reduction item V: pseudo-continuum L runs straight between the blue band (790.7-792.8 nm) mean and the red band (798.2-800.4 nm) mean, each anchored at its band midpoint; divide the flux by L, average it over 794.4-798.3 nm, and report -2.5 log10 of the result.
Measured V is 0.03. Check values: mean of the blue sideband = 21.1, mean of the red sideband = 20.5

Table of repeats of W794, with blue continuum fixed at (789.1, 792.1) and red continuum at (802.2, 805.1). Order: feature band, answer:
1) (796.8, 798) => 0.02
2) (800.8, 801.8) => 0.01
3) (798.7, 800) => 0.02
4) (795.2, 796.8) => 0.00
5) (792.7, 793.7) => 0.00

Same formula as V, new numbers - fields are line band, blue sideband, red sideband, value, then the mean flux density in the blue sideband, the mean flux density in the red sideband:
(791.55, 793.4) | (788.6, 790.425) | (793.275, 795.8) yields -0.06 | 20.3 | 20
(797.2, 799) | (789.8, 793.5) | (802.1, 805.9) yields 0.03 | 20.9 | 20.8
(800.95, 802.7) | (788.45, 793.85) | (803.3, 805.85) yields 0.03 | 20.6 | 21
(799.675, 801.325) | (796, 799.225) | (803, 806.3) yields 0.02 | 20.4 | 21.1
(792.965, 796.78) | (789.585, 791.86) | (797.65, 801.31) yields 0.02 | 20.5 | 20.3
